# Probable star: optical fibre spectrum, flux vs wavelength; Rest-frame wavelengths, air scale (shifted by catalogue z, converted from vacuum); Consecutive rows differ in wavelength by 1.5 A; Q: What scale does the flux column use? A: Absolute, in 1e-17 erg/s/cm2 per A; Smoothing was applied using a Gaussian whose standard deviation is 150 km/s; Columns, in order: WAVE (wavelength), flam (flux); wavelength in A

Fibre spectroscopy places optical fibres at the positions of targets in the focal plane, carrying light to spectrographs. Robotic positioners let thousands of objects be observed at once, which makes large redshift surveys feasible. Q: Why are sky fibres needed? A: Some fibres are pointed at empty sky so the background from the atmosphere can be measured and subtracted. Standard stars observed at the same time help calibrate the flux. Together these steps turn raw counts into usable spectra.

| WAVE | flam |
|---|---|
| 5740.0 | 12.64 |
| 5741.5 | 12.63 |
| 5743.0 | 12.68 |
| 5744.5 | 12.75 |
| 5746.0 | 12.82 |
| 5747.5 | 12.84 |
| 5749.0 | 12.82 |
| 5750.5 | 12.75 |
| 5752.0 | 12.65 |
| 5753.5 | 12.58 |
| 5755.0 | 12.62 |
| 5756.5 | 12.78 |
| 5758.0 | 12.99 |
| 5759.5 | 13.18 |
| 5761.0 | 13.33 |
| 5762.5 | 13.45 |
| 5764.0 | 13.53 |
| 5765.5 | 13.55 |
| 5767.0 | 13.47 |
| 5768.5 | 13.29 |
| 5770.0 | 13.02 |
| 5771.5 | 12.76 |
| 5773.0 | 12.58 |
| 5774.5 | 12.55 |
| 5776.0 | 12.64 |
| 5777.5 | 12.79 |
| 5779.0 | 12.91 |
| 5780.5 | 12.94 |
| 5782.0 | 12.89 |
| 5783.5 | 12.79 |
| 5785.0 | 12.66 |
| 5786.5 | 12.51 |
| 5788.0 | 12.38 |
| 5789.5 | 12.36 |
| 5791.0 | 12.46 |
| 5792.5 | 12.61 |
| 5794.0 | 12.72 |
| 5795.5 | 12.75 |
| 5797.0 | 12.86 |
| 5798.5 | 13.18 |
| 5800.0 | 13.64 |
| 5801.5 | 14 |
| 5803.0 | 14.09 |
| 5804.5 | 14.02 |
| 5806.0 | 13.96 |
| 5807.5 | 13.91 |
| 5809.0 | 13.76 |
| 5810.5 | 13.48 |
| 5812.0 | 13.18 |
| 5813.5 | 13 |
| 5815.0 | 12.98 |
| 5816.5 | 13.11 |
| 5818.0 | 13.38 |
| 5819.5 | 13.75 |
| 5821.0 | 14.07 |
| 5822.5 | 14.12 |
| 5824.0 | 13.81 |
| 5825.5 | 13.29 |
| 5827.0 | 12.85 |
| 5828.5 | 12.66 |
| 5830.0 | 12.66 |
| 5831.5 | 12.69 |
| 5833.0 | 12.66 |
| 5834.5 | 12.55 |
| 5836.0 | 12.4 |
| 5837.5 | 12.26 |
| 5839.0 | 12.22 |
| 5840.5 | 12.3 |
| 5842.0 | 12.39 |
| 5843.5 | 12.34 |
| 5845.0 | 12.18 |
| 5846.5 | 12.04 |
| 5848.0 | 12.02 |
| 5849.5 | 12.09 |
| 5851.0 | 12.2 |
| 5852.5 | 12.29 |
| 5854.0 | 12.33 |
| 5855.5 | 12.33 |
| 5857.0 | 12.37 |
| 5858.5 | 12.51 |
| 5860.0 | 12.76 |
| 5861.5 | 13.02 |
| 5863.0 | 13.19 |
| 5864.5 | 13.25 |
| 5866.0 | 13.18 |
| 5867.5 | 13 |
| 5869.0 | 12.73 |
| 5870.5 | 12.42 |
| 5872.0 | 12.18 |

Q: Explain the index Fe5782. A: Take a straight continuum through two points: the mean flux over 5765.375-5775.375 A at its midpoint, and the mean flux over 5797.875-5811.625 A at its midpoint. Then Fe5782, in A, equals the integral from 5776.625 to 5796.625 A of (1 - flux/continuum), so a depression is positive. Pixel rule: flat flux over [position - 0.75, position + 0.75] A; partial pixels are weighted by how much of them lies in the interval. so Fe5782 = 1.0 A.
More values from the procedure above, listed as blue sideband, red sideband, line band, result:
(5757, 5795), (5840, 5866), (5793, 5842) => -1.99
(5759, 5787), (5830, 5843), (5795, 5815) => -1.25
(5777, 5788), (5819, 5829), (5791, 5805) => -0.23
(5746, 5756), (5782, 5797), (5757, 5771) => -0.67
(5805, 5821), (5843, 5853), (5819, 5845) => -0.17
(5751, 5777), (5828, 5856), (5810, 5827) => -1.22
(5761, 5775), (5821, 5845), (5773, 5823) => -0.68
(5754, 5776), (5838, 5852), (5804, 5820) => -1.19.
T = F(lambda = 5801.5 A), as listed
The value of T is 14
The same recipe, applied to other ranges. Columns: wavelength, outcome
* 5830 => 12.66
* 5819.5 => 13.75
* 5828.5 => 12.66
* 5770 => 13.02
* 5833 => 12.66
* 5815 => 12.98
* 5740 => 12.64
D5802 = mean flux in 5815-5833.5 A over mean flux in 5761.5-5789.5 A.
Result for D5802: 1.0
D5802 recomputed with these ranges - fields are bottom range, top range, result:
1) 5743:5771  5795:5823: 1.04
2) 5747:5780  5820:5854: 0.98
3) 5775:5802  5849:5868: 0.99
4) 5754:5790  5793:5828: 1.04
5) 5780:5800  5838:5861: 0.97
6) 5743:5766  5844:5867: 0.97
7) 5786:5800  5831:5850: 0.97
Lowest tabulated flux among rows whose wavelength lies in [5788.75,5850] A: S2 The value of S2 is 12.02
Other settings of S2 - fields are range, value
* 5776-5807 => 12.36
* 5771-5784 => 12.55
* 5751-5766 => 12.58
